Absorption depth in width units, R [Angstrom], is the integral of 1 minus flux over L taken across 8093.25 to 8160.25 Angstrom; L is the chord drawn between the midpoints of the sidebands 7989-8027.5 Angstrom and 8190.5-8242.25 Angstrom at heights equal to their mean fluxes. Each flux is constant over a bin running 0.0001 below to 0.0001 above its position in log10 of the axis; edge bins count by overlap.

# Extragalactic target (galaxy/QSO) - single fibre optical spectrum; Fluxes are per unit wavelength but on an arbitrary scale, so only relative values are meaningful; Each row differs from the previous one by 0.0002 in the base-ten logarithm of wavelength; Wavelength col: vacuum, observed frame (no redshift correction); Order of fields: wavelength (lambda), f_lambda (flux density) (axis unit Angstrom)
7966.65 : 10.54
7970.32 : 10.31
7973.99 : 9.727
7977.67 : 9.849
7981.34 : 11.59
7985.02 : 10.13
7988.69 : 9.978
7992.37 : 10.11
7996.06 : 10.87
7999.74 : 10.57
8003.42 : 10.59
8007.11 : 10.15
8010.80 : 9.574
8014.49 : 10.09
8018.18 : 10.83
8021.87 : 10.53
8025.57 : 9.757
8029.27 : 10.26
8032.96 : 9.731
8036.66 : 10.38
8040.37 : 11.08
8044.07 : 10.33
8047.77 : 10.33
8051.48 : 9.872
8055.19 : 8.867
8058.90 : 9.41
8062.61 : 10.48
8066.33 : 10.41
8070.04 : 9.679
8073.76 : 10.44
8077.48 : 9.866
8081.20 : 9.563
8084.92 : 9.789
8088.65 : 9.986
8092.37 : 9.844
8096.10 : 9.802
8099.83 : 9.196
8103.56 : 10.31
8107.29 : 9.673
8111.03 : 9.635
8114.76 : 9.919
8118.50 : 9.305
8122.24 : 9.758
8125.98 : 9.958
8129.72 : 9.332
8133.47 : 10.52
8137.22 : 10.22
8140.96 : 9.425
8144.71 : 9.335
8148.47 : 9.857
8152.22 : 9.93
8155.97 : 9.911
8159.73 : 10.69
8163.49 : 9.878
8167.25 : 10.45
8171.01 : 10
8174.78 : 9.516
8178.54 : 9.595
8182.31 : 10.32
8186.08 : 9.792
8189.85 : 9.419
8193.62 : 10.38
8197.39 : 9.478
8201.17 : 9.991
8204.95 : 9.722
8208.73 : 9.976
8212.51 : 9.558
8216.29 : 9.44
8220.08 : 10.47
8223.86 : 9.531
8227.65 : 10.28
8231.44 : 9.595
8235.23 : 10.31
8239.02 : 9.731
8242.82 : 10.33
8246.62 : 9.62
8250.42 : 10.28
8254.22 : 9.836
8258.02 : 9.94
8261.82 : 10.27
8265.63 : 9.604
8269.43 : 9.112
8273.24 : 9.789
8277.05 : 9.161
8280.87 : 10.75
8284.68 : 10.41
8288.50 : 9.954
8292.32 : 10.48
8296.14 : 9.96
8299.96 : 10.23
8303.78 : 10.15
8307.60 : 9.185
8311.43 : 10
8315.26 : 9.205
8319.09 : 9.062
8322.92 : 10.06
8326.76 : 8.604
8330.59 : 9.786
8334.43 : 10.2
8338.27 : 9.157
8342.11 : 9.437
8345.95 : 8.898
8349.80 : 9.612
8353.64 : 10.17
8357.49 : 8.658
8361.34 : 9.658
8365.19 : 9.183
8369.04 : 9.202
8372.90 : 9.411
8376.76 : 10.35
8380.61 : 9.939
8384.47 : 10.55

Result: 1.7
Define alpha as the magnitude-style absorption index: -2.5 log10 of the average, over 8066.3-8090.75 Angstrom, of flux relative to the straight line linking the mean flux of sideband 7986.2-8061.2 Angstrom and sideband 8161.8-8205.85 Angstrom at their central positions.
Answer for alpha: 0.015 mag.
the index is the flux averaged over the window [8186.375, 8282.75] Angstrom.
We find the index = 9.86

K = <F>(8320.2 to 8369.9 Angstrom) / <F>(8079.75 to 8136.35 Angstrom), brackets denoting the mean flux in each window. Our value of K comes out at 1.0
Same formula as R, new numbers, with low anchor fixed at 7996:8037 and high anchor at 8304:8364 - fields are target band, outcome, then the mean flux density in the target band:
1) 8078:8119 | 1.2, 9.75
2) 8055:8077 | 0.4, 9.96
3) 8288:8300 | -0.8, 10.2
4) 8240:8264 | -0.9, 10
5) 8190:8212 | -0.1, 9.85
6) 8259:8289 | -0.8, 9.88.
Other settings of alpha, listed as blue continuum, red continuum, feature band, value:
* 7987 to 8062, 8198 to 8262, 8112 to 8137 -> 0.02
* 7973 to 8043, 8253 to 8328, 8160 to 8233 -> 0.01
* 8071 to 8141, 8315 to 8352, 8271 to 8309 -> -0.06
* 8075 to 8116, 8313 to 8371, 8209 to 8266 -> -0.04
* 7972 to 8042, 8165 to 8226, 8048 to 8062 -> 0.07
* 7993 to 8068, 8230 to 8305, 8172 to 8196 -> 0.02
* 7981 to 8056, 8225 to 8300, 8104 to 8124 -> 0.05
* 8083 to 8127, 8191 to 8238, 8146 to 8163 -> -0.03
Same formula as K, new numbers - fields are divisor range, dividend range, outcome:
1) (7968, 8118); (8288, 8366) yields 0.95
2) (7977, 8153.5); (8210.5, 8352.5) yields 0.98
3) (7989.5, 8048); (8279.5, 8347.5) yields 0.94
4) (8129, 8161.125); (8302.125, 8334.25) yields 0.96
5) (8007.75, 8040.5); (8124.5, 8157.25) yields 0.96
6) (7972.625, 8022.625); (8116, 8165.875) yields 0.95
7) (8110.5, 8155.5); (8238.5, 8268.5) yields 1.02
